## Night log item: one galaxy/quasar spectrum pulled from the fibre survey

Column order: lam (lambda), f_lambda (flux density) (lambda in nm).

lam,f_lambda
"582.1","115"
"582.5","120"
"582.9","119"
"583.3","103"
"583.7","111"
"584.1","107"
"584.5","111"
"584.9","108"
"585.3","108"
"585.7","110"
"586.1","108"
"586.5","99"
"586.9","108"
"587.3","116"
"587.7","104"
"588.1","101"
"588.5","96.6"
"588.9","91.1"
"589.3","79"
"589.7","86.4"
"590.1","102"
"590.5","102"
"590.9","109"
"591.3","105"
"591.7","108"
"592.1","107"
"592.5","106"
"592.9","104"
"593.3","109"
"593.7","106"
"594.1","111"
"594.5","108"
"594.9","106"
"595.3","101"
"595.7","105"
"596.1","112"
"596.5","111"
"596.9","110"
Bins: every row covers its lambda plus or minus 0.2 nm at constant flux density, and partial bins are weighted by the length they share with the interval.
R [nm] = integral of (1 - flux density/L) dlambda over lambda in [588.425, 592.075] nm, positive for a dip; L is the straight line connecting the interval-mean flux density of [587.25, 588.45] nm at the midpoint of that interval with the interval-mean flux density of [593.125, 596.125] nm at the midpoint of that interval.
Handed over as 0.25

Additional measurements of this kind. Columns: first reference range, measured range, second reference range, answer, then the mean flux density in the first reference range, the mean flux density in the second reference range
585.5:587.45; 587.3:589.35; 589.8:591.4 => 0.16 nm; 108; 103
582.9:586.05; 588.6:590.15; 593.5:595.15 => 0.28 nm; 109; 108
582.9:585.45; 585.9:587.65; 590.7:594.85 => 0.02 nm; 109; 107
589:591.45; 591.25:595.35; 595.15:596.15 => -0.21 nm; 96.8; 105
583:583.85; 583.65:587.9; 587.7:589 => -0.20 nm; 108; 97.8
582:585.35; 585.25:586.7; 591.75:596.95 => 0.06 nm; 111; 107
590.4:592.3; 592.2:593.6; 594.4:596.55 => 0.00 nm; 106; 107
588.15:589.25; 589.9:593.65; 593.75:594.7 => -0.15 nm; 92.8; 109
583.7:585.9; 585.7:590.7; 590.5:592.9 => 0.37 nm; 109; 106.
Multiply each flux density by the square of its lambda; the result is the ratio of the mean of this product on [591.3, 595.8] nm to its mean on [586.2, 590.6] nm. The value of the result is 1.1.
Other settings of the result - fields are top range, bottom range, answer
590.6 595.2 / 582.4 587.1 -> 1.01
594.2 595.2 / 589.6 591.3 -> 1.07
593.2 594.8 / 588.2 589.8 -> 1.24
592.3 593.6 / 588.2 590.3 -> 1.18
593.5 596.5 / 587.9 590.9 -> 1.15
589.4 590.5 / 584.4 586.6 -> 0.89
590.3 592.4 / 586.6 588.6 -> 1.02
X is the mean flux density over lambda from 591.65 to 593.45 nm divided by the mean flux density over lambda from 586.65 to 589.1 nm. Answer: 1.0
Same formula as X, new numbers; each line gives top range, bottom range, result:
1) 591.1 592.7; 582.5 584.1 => 0.95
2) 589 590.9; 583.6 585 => 0.86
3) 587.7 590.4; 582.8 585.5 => 0.86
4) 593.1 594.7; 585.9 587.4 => 1.01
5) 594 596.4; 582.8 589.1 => 1.01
